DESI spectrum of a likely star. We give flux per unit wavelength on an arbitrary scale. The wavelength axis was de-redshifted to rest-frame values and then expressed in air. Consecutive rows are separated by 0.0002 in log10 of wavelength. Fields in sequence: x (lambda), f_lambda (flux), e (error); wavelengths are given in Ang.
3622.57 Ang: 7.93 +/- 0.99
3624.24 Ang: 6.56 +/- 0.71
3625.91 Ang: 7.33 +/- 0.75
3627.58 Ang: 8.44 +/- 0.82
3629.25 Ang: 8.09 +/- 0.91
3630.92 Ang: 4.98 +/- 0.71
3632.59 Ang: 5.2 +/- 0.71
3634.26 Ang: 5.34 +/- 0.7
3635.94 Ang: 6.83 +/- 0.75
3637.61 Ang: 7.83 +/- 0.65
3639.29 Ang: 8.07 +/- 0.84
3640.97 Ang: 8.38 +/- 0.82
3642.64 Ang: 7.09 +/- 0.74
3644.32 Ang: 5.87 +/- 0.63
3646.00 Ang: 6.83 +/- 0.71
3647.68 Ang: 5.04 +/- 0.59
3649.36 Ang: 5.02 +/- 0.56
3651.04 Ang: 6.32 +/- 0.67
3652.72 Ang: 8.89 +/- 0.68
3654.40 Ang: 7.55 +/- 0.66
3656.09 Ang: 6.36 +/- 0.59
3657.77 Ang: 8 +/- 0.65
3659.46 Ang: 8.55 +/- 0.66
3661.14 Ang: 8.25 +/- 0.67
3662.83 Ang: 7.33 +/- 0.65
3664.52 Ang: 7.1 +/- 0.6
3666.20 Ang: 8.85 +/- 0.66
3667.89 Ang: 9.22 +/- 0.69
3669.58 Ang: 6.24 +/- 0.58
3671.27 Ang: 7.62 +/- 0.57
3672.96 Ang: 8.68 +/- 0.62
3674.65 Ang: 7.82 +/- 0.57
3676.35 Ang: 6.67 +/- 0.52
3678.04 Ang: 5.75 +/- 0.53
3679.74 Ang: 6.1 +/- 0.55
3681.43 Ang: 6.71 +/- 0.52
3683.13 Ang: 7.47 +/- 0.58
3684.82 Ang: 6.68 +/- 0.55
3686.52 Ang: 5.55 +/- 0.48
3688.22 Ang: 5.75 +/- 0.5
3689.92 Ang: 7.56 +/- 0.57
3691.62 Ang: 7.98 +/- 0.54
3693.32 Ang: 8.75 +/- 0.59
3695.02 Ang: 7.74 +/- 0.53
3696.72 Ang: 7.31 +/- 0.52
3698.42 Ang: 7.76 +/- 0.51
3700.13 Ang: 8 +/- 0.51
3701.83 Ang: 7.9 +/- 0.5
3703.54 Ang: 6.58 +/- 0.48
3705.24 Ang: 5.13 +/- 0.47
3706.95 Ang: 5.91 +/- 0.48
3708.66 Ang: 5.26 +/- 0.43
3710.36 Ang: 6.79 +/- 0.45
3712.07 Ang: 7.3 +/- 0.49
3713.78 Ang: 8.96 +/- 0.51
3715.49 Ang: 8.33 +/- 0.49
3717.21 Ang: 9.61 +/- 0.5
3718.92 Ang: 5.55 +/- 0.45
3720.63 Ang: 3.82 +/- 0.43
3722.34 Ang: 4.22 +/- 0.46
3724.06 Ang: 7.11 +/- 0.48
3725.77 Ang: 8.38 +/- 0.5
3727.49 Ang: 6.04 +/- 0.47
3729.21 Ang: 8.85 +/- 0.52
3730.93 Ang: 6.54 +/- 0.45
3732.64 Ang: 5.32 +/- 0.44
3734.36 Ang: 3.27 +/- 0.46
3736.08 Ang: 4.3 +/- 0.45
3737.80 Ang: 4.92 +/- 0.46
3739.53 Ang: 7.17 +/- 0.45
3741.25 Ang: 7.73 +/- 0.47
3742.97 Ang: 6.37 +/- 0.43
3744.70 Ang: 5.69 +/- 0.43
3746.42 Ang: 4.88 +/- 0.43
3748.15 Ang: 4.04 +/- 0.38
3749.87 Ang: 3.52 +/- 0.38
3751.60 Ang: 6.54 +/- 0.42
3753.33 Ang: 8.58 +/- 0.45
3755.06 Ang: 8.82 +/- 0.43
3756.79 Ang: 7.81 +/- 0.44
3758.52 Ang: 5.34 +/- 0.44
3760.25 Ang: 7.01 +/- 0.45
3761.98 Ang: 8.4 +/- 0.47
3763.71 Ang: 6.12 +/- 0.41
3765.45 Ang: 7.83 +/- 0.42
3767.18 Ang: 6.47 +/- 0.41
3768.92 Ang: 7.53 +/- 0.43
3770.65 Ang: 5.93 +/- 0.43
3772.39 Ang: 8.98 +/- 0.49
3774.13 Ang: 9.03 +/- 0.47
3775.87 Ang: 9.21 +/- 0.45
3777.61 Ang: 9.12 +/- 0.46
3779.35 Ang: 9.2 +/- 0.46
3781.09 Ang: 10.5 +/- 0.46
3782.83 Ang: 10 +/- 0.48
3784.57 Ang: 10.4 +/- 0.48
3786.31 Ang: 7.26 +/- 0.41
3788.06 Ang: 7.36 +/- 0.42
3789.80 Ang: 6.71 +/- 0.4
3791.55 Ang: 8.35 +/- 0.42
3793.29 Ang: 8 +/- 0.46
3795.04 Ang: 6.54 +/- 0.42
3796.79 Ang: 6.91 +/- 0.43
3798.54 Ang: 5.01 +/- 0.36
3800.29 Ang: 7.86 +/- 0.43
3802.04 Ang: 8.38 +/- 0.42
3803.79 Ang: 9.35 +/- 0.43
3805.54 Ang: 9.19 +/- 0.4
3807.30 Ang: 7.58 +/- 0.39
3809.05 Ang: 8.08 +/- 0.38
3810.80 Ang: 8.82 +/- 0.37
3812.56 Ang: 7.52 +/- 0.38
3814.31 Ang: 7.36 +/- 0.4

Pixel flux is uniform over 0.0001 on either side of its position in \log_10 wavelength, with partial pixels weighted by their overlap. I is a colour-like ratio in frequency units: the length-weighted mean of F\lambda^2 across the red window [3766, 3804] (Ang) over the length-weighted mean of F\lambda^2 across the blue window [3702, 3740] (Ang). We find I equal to 1.3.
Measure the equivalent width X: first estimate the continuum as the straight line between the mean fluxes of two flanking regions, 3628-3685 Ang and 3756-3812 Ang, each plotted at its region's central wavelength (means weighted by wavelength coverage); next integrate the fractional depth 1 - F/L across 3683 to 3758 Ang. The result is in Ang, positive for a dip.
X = 9.0 Ang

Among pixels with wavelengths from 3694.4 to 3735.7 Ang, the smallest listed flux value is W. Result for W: 3.27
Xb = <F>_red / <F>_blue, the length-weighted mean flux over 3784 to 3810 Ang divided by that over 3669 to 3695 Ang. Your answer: 1.10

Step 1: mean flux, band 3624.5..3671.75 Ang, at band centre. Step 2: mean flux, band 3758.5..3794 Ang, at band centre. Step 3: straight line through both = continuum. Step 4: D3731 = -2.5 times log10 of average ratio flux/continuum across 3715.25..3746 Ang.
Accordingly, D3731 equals 0.24 mag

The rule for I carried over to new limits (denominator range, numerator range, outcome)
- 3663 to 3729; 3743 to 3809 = 1.11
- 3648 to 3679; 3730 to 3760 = 0.84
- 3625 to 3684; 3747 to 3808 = 1.15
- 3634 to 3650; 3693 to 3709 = 1.08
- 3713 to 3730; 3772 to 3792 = 1.29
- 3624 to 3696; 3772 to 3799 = 1.25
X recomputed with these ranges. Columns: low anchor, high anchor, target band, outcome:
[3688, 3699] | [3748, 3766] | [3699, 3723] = 2.3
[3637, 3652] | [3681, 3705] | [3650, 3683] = -2.5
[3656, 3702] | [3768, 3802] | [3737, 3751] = 4.1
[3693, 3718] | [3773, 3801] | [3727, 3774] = 8.2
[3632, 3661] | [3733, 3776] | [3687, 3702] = -1.8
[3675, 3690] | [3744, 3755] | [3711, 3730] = -3.2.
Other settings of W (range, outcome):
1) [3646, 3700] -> 5.02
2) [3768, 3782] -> 5.93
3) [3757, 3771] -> 5.34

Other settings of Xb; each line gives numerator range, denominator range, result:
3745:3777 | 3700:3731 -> 1.02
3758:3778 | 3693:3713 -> 1.08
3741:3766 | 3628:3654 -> 0.98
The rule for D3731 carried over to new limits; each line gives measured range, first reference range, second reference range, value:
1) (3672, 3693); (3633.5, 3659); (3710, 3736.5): -0.03 mag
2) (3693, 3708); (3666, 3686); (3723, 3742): -0.05 mag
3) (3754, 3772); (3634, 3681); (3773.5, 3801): 0.12 mag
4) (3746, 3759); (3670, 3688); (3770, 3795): 0.27 mag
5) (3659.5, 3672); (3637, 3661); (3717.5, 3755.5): -0.14 mag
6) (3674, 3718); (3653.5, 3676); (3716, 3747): -0.02 mag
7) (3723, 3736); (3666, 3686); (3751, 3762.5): 0.17 mag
